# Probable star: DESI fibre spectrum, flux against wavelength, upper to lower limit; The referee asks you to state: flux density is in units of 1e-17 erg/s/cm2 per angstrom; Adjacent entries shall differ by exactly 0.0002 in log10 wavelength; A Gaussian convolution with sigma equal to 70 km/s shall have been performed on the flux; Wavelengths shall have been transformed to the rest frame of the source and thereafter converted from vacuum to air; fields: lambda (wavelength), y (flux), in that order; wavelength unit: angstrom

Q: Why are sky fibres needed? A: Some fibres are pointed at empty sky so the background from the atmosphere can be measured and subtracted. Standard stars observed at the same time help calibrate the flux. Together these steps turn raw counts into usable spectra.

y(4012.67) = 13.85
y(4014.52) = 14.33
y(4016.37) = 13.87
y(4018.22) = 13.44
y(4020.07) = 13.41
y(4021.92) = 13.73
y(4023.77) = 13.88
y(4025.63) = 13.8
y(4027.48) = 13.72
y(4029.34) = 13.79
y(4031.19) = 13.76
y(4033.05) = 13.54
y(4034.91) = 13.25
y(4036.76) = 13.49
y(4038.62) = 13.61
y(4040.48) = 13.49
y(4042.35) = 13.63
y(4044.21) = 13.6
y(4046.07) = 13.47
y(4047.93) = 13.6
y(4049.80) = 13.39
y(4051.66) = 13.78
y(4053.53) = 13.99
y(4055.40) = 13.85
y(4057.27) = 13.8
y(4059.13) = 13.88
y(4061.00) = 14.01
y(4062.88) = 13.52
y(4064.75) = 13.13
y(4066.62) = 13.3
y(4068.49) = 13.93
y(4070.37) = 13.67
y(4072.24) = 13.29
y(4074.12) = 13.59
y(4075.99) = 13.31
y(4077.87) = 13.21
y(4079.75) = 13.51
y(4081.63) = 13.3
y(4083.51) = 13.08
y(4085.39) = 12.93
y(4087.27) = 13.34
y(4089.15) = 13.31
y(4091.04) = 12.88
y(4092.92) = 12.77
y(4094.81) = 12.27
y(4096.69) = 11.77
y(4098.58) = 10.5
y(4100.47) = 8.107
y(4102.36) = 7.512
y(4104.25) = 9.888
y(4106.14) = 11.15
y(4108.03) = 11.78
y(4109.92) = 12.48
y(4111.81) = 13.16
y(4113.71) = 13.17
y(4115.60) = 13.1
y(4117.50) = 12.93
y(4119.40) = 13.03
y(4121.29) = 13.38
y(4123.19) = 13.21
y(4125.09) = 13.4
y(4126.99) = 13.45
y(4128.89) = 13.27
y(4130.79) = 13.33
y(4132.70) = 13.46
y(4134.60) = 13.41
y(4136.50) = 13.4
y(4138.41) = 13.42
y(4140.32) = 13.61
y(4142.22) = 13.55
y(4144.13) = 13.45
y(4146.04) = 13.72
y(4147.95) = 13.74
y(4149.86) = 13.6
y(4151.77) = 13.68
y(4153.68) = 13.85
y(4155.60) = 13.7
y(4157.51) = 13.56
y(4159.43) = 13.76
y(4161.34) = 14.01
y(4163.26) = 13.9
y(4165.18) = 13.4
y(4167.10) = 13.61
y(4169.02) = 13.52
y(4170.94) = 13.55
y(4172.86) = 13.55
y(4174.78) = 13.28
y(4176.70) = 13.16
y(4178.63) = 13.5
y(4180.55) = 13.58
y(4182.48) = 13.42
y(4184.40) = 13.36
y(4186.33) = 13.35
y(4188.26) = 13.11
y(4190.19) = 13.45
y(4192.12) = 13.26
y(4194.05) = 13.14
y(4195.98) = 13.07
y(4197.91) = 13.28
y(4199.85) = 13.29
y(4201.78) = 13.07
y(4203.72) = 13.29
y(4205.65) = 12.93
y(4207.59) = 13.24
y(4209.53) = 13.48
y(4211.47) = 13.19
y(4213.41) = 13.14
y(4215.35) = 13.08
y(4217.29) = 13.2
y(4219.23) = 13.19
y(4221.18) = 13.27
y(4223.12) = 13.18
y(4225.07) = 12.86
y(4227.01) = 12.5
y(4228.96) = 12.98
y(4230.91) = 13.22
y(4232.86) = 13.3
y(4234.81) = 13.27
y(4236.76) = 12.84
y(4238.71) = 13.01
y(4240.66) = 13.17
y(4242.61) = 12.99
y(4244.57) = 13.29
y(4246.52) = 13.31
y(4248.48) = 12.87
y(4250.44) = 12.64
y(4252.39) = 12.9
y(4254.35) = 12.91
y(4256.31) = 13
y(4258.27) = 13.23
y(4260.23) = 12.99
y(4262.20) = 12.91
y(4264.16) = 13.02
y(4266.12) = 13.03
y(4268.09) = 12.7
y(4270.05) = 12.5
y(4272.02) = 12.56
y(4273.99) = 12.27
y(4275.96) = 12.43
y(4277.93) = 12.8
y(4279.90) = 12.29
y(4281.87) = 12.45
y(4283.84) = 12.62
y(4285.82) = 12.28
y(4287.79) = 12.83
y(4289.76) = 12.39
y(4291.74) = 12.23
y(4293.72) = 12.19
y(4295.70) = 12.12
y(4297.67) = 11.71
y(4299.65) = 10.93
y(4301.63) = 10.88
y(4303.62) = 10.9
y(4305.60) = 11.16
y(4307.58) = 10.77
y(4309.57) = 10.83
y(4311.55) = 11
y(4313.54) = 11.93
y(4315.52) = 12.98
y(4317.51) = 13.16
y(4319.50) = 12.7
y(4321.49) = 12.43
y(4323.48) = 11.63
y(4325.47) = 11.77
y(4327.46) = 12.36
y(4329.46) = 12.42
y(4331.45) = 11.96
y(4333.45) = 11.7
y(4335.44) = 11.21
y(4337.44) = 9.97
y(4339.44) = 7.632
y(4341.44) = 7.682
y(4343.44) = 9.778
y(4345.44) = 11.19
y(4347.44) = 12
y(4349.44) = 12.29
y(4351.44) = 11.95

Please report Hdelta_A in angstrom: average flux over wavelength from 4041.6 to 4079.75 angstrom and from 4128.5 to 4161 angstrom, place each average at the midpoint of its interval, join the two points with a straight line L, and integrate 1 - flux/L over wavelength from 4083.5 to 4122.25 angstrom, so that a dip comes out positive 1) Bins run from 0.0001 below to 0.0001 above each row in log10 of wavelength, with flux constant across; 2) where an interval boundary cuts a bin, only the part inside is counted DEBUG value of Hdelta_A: 4.5 angstrom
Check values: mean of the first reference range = 13.6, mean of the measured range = 12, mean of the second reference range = 13.6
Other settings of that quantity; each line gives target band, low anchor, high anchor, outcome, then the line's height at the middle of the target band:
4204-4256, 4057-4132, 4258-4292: -1.7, 12.7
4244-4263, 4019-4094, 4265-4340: -1.2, 12.2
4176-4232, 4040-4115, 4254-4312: -3.5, 12.4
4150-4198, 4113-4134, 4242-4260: -1.2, 13.2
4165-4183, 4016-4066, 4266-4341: -1.0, 12.7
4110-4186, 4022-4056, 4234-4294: -1.3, 13.2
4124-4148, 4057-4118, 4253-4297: -1.7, 12.6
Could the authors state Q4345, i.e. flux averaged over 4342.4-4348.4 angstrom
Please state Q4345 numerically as 11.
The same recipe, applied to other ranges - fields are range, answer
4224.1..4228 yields 12.7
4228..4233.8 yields 13.2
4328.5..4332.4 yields 12.2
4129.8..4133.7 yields 13.4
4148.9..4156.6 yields 13.7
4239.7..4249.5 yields 13.1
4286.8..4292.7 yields 12.5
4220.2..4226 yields 13.1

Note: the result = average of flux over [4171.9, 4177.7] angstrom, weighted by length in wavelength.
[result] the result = 13.3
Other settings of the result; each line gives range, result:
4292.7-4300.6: 11.7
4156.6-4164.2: 13.8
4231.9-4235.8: 13.3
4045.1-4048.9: 13.5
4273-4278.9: 12.5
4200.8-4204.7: 13.2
